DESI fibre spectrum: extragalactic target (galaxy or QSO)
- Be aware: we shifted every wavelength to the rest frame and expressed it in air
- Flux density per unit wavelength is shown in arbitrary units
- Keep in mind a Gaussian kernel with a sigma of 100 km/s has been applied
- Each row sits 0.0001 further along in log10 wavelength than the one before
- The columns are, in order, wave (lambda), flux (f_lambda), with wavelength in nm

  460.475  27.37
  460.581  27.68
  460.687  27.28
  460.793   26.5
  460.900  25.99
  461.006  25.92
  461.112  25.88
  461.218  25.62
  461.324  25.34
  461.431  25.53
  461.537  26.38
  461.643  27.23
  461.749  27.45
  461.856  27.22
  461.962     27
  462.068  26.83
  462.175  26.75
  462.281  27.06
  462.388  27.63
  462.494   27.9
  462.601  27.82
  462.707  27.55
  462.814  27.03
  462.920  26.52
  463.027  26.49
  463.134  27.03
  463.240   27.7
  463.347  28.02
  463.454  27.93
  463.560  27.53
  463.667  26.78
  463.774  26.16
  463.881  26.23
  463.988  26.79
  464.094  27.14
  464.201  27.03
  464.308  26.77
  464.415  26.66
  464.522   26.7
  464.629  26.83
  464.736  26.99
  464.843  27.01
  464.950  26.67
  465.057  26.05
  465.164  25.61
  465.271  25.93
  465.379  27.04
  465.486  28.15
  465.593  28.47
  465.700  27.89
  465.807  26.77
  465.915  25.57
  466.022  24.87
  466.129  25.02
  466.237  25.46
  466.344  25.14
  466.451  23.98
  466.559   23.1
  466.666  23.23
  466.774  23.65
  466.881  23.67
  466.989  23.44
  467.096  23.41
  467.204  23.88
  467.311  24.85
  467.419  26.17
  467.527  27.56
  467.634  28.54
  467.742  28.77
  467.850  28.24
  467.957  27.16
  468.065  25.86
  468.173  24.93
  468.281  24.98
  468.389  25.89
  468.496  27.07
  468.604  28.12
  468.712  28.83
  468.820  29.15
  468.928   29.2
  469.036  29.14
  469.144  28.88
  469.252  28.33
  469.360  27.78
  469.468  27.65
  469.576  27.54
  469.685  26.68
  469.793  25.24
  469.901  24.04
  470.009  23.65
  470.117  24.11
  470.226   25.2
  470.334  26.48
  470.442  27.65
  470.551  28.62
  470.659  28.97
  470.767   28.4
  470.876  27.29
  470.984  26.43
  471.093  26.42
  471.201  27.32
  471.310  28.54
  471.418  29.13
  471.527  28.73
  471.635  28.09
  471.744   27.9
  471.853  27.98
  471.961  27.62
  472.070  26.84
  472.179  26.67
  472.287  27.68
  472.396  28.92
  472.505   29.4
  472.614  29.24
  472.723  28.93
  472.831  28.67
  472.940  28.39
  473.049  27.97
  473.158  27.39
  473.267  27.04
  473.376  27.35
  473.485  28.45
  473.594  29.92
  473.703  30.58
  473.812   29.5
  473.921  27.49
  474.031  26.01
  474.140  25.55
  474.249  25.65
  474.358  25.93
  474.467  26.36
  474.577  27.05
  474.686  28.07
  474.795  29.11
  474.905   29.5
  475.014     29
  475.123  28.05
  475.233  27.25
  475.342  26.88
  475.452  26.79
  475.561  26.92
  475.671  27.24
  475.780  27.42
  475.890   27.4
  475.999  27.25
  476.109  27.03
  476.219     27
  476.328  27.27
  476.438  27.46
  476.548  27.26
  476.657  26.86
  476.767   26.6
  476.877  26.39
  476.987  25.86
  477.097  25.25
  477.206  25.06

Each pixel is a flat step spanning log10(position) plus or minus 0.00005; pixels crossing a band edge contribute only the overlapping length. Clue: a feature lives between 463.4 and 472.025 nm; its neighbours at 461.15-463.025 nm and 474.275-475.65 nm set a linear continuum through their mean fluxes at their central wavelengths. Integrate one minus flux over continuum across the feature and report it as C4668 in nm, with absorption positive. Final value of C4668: 0.16 nm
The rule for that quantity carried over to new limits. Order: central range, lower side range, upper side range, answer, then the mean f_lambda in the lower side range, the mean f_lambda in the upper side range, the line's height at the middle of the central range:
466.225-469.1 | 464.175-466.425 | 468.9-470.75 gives 0.07 nm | 26.5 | 27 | 26.8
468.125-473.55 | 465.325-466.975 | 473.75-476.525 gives -0.22 nm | 25.4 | 27.3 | 26.4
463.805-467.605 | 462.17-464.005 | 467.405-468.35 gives 0.17 nm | 27.2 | 26.9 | 27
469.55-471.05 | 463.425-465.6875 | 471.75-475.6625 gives 0.06 nm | 26.9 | 27.8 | 27.5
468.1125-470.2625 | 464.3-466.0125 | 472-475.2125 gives 0.04 nm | 26.8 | 27.9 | 27.3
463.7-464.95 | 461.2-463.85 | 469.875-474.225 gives 0.02 nm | 27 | 27.6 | 27.1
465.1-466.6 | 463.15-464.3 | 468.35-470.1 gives 0.07 nm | 27.1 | 27.3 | 27.2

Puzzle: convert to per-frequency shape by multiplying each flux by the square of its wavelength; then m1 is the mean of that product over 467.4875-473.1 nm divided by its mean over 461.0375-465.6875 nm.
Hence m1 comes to 1.1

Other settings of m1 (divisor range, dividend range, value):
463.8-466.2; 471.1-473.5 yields 1.09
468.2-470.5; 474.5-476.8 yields 1.05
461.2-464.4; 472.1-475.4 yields 1.09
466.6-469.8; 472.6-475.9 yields 1.07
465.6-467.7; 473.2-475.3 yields 1.14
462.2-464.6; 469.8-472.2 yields 1.03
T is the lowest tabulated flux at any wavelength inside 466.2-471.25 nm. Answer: 23.1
